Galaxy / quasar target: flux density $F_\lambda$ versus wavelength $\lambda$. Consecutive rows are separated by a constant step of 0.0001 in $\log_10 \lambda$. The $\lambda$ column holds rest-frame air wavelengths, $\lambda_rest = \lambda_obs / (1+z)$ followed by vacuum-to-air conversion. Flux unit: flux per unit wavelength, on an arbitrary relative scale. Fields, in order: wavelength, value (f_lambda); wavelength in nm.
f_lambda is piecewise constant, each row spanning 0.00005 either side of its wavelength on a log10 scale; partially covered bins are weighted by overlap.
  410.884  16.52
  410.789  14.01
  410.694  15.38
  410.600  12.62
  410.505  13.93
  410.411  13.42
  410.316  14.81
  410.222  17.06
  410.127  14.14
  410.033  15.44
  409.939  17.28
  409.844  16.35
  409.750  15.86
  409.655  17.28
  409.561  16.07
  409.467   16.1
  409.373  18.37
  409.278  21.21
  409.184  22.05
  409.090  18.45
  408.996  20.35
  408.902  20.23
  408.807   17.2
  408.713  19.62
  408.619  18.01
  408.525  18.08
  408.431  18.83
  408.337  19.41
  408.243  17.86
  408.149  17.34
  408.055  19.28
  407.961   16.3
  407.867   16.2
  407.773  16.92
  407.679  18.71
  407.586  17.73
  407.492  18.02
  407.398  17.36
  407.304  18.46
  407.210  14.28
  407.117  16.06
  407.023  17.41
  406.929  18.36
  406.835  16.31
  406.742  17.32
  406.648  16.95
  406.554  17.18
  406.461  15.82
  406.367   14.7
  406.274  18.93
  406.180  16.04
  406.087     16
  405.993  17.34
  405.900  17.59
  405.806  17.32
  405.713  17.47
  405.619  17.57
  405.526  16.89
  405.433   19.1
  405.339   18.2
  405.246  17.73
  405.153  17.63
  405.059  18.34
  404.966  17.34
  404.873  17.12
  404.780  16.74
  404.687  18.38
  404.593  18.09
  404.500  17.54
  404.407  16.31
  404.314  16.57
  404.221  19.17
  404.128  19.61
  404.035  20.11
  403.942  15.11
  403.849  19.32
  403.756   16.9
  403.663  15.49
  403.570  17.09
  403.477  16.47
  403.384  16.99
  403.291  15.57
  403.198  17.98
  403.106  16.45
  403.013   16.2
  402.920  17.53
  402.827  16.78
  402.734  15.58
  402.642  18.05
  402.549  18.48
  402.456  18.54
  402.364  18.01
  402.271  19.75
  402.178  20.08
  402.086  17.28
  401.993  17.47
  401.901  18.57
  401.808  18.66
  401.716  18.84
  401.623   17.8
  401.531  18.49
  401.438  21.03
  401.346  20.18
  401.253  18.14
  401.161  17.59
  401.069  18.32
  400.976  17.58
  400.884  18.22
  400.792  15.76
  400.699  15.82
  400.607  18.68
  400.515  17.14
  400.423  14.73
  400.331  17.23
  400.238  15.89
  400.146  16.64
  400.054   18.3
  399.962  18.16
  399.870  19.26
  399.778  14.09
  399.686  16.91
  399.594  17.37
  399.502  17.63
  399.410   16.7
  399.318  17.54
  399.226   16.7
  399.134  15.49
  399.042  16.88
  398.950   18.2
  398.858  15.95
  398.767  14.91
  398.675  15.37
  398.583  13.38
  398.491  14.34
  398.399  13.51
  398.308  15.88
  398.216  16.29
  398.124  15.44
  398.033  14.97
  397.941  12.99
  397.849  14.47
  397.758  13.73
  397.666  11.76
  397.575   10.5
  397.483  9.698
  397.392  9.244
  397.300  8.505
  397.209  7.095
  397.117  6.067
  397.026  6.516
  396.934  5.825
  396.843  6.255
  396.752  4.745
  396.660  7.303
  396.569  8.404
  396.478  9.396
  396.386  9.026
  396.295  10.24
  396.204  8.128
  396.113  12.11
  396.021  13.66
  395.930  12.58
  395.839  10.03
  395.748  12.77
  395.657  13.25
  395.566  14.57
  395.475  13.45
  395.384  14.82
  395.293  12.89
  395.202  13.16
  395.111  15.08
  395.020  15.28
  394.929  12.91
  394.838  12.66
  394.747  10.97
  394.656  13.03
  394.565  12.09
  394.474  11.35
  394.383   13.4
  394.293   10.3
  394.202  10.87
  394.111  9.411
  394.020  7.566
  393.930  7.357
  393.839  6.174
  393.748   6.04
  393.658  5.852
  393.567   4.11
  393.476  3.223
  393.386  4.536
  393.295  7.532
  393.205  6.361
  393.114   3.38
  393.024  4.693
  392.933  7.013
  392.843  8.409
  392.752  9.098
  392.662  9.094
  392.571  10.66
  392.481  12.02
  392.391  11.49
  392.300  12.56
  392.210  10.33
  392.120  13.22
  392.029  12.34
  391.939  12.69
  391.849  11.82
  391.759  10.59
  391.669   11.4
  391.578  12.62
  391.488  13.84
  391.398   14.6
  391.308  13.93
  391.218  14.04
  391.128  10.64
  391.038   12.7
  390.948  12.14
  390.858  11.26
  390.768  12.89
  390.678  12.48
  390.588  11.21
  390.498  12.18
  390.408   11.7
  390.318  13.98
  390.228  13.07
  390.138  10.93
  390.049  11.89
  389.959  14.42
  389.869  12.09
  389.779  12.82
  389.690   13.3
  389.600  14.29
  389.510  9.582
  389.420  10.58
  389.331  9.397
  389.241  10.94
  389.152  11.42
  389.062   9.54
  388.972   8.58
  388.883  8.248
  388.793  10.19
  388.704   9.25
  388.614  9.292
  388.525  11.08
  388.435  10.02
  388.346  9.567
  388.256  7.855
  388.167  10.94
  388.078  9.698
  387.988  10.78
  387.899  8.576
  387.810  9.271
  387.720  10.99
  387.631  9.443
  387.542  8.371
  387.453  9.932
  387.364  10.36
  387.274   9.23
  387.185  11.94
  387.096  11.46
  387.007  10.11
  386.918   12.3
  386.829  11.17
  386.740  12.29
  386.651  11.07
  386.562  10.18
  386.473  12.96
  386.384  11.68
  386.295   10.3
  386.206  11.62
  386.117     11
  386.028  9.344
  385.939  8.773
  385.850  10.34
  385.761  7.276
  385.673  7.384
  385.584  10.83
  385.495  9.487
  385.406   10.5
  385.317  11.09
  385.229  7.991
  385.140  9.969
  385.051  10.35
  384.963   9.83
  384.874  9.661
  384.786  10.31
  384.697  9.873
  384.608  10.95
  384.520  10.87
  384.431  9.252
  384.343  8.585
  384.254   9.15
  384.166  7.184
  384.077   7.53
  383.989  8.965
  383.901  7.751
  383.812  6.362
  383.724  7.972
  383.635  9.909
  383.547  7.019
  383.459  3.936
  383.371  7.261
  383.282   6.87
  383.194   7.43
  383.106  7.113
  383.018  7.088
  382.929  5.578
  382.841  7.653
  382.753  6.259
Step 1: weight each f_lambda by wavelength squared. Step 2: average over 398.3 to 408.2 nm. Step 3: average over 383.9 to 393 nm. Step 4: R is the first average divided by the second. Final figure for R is 1.7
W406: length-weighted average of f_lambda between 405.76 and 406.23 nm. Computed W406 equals 16.9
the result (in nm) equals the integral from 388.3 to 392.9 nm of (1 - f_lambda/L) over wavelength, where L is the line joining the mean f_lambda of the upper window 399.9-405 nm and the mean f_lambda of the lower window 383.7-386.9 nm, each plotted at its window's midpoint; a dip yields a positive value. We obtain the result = 0.26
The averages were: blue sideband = 9.75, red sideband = 17.6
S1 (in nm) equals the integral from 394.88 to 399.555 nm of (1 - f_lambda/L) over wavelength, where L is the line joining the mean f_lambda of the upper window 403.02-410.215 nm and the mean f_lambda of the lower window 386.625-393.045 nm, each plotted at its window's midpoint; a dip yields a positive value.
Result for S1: 0.48 nm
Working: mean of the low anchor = 11.1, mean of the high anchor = 17.5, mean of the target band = 12.5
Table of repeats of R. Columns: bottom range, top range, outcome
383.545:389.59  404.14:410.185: 1.98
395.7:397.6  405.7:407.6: 1.99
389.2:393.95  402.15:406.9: 1.77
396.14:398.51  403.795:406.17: 1.77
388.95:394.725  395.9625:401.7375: 1.41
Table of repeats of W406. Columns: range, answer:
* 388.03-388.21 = 10.3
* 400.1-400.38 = 16.5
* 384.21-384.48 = 9.02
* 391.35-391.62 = 13.7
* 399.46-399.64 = 17.5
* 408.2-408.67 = 18.5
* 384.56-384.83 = 10.4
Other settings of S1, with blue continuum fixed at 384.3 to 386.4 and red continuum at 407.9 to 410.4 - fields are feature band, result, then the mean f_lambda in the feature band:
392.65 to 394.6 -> 0.78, 7.58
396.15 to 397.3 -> 0.52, 7.5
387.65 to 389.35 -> 0.18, 9.77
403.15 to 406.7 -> -0.22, 17.3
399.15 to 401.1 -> -0.30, 17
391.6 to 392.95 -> 0.13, 11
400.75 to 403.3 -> -0.44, 18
